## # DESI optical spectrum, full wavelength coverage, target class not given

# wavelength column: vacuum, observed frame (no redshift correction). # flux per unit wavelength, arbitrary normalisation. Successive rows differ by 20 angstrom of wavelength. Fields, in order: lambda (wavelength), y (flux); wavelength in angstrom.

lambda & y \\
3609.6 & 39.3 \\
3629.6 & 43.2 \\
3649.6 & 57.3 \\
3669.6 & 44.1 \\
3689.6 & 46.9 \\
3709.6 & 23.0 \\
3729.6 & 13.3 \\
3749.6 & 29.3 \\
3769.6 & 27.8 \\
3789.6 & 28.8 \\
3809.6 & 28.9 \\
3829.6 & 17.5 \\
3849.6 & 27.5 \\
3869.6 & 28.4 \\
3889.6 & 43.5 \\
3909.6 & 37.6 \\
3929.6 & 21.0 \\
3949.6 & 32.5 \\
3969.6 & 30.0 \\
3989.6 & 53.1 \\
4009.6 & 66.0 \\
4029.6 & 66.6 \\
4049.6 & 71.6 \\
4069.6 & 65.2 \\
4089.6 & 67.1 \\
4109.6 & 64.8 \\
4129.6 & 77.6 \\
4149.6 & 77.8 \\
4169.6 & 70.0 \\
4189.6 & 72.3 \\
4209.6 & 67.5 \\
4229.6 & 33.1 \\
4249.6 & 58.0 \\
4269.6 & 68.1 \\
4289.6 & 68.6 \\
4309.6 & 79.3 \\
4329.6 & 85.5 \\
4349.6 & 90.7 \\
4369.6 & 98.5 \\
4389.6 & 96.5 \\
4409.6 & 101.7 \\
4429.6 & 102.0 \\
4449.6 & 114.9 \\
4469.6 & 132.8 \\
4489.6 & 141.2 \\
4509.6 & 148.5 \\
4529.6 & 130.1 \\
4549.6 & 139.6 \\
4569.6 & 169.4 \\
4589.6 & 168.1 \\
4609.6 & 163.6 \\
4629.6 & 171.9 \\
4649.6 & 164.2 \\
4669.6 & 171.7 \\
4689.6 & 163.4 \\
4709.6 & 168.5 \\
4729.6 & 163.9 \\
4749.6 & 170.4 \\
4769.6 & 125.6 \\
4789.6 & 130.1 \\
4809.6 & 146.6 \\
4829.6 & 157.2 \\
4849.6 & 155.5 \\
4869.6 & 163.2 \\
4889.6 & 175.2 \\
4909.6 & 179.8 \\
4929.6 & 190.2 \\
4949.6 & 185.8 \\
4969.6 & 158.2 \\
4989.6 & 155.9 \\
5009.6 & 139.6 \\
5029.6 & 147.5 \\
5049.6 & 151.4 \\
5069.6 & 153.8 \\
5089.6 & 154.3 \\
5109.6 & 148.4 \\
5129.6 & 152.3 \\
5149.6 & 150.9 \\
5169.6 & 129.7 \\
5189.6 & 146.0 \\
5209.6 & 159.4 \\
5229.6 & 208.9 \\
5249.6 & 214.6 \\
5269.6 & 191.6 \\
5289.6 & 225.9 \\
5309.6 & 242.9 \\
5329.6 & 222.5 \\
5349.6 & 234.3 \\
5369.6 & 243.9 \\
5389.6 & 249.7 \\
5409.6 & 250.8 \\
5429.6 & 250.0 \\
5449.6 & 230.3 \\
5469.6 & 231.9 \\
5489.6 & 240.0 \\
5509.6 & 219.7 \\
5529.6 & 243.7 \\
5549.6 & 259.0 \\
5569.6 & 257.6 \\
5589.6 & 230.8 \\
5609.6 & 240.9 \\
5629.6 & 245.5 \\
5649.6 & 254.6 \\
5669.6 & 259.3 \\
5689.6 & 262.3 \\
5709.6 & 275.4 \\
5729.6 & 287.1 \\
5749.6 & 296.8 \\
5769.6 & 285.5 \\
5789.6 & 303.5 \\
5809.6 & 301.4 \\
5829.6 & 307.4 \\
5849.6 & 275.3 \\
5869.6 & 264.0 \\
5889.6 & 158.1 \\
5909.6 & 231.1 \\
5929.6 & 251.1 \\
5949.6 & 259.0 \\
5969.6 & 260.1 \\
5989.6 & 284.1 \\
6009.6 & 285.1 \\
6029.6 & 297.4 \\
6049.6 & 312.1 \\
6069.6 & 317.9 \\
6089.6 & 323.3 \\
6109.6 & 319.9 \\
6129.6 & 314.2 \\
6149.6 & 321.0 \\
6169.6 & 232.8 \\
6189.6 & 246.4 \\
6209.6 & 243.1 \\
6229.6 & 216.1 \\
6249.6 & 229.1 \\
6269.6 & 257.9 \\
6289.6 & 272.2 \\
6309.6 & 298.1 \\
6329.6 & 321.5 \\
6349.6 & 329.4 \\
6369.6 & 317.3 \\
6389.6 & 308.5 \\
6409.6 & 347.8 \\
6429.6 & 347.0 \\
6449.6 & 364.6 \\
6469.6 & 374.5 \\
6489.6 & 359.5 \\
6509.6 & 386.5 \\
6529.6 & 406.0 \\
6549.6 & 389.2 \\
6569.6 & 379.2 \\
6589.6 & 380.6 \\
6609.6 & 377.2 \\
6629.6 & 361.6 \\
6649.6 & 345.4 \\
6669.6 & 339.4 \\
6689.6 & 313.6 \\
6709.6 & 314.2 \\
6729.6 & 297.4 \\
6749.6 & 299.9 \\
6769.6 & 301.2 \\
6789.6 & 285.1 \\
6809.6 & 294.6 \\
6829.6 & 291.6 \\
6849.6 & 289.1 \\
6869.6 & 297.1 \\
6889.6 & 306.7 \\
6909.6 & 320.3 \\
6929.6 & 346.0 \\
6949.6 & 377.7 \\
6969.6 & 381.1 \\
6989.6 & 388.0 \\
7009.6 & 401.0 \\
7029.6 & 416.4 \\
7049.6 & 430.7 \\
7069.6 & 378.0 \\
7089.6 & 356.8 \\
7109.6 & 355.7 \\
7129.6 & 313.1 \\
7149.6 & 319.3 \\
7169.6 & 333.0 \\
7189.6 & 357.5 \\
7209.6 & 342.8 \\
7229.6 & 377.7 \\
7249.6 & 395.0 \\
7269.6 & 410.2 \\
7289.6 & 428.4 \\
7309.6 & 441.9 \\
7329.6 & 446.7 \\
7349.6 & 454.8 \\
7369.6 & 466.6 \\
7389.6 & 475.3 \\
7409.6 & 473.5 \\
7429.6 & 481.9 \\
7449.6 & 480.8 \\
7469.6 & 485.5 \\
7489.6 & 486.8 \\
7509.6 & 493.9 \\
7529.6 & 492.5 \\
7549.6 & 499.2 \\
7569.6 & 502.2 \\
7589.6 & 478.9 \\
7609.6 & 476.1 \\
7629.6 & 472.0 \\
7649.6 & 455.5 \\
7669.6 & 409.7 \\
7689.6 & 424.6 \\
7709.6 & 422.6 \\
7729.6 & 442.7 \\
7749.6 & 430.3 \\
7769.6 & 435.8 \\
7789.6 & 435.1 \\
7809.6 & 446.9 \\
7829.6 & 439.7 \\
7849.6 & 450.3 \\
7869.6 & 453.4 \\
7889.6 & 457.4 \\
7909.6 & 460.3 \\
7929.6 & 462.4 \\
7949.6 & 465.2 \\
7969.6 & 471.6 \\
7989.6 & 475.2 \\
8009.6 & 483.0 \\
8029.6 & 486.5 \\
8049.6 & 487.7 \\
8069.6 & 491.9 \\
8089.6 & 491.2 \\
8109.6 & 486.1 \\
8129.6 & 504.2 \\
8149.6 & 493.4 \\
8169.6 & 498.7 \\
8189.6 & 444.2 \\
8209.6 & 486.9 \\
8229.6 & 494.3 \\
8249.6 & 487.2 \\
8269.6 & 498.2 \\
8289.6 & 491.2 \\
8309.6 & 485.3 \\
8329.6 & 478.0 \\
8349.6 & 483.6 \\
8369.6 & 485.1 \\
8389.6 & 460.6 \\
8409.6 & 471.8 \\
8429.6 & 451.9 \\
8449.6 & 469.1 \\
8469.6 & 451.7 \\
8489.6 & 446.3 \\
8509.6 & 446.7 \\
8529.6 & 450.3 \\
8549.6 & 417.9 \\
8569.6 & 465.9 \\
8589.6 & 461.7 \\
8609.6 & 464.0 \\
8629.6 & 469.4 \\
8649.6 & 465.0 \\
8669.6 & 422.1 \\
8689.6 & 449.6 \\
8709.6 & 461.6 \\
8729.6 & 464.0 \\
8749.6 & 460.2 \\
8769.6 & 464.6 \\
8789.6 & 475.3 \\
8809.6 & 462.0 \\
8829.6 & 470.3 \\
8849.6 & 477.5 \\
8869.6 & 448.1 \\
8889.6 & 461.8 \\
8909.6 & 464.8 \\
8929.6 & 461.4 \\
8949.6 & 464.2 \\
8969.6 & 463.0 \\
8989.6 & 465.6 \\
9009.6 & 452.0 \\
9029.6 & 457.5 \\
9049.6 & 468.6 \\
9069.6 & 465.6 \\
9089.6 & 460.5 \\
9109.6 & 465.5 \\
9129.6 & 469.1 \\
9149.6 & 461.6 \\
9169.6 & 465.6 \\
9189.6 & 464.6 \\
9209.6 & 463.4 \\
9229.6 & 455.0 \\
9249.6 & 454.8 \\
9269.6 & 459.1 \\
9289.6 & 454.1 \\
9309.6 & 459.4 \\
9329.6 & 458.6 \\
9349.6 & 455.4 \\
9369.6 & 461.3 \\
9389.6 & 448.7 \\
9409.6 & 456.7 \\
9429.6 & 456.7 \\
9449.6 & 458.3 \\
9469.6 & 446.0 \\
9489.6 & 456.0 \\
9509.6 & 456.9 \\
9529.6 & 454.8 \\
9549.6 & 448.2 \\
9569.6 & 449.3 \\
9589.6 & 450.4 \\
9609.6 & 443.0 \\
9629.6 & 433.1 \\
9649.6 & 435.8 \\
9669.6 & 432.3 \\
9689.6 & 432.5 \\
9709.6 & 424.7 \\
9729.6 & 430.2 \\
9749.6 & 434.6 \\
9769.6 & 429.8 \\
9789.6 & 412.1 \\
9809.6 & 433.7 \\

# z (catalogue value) 0.000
